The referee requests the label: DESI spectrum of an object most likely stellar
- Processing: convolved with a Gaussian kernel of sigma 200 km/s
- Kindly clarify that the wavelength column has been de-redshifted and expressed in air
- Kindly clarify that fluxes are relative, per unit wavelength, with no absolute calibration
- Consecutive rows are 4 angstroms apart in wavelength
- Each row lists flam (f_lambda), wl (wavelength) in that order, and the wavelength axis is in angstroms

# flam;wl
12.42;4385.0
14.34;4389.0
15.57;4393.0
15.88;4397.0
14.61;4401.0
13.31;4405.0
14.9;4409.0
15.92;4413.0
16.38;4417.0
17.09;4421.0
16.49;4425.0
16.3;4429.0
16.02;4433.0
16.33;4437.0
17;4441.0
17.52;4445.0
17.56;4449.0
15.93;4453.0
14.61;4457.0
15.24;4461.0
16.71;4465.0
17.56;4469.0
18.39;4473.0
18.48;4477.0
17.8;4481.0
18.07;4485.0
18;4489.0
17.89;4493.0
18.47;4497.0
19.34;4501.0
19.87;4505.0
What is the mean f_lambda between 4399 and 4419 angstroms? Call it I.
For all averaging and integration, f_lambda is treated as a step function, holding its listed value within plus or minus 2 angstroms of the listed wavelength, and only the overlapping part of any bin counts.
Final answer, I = 15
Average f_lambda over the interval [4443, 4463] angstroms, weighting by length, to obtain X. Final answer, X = 16.2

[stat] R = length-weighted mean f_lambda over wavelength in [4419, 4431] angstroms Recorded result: 16.6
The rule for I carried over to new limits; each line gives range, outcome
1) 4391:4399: 15.7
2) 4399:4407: 14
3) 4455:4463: 14.9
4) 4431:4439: 16.2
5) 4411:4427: 16.5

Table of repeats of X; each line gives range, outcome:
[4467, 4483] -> 18.1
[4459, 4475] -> 17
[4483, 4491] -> 18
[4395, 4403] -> 15.2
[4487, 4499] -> 18.1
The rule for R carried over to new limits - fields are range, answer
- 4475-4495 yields 18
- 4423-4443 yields 16.4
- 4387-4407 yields 14.7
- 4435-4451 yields 17.1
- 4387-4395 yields 15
